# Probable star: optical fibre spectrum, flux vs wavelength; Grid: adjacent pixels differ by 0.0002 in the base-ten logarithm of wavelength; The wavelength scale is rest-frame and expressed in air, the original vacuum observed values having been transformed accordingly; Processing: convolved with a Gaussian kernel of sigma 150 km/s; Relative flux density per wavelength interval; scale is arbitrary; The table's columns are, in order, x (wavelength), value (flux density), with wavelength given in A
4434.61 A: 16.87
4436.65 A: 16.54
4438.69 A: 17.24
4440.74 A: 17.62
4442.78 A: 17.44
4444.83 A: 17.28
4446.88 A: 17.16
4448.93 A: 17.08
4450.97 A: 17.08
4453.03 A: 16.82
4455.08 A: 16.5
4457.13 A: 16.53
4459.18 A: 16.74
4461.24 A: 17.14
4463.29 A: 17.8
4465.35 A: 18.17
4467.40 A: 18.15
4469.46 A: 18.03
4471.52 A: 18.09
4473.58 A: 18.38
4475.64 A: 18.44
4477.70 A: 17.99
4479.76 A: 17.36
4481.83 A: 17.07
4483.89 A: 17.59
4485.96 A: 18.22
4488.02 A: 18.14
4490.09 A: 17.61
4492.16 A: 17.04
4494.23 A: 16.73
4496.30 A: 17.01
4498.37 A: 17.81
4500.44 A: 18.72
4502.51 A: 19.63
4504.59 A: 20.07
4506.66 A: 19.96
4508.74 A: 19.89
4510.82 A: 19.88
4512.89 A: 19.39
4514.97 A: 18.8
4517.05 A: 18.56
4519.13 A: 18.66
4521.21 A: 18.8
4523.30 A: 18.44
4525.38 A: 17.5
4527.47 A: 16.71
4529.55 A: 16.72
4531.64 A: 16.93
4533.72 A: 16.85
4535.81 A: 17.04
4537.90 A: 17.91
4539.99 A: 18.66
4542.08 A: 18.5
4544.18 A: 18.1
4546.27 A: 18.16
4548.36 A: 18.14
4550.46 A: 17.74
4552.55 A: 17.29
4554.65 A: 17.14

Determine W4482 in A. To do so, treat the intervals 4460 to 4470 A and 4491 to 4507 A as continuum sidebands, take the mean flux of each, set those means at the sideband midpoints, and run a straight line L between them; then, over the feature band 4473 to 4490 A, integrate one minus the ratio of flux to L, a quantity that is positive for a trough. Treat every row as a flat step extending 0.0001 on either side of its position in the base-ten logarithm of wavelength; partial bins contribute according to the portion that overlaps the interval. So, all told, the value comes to 0.2 A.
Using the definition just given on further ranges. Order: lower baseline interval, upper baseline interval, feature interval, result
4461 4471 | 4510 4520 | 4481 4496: 0.80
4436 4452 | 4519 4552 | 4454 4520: -2.49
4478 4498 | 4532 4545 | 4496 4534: -1.87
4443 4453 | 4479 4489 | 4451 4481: -0.27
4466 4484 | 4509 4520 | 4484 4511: 0.26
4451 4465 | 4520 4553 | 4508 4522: -1.28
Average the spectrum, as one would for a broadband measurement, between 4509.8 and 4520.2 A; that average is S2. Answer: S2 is 19.1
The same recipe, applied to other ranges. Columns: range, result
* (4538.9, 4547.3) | 18.3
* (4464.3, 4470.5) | 18.1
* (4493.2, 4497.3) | 16.9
